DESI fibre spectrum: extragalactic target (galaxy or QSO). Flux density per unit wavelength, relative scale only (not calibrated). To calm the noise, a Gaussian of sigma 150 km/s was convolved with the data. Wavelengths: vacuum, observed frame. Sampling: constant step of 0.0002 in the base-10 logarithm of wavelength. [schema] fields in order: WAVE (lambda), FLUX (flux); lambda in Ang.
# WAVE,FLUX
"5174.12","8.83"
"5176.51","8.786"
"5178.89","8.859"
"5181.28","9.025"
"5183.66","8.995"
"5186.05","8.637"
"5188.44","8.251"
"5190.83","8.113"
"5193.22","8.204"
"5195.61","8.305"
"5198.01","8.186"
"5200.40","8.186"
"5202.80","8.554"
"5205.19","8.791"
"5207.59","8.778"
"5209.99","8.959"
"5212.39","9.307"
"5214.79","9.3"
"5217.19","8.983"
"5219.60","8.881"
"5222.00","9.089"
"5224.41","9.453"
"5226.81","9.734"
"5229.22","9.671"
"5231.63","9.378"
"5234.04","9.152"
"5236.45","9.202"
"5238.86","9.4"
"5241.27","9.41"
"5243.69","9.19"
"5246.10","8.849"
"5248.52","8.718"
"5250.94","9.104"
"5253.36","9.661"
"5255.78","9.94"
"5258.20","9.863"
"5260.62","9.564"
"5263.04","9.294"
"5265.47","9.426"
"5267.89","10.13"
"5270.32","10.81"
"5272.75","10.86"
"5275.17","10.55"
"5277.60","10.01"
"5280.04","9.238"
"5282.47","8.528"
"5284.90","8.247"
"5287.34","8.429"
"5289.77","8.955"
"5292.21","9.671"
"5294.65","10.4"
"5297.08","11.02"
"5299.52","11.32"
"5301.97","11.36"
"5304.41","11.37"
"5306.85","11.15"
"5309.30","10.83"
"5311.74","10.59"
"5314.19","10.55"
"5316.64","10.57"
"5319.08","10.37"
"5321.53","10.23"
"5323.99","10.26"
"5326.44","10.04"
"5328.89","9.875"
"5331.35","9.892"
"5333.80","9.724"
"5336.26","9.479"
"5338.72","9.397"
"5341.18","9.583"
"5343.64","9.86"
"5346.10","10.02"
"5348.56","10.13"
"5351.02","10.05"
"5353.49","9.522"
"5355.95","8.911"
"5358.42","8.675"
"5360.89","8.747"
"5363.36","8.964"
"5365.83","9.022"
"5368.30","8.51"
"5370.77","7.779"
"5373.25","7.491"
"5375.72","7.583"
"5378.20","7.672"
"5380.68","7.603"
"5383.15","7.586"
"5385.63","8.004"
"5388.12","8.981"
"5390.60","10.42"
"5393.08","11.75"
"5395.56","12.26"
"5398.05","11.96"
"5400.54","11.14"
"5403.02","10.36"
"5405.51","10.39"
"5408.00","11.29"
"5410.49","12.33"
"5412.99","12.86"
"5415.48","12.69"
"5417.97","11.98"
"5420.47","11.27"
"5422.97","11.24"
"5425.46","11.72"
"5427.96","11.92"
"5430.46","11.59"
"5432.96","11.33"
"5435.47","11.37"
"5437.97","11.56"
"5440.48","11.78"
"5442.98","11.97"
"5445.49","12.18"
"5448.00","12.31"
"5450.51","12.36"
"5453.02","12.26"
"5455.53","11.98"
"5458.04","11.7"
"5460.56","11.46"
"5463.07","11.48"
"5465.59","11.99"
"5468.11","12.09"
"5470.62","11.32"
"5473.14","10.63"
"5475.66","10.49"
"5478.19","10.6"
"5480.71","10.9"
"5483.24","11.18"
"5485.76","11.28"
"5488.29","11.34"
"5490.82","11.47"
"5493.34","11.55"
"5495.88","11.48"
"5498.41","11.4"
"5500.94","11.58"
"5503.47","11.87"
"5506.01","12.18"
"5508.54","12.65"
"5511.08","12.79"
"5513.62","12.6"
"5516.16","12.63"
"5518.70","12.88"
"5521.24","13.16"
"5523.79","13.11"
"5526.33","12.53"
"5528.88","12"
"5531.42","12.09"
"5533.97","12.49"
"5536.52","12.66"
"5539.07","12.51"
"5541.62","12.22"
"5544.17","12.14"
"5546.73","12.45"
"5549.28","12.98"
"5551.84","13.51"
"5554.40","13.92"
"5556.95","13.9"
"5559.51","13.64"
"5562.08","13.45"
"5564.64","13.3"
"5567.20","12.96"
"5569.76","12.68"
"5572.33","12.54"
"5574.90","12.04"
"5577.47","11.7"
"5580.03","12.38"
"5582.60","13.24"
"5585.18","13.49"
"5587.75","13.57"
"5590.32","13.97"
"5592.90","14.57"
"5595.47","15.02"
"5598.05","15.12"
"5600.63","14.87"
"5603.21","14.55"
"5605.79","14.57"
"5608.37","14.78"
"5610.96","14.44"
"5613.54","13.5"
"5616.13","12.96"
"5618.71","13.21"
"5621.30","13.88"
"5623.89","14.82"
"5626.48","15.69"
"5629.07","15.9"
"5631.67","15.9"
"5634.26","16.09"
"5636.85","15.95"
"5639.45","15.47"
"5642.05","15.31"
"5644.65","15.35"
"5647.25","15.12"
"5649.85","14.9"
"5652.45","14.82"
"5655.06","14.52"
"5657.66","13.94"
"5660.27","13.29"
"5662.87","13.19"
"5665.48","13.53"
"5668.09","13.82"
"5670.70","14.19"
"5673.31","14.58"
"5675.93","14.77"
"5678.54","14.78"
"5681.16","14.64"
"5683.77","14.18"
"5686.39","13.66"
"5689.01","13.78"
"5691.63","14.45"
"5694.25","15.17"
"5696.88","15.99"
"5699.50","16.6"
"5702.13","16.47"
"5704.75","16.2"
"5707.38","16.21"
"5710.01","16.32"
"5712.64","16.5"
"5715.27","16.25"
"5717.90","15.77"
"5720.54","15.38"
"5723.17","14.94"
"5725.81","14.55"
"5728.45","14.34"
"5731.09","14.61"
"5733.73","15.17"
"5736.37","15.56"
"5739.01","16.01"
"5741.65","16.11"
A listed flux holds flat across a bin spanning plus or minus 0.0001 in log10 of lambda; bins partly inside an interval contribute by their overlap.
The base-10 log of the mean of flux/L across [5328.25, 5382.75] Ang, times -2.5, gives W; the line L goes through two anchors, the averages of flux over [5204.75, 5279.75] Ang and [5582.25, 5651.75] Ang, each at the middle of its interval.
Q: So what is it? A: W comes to 0.22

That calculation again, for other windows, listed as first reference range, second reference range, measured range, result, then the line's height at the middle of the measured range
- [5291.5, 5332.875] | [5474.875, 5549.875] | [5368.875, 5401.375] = 0.20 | 11.1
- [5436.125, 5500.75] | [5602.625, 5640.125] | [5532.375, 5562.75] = 0.02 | 13.2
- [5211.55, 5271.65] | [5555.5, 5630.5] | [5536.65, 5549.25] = 0.07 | 13.2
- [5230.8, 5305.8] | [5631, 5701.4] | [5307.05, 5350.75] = 0.04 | 10.5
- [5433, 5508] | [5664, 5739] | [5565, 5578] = 0.05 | 13.1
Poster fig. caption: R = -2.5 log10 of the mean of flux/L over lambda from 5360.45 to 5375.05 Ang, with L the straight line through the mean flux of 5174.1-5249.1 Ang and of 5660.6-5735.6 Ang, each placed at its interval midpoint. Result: 0.28 mag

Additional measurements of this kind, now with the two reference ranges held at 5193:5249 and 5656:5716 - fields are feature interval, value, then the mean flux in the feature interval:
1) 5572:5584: 0.10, 12.4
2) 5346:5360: 0.13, 9.49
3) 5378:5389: 0.36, 7.96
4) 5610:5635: -0.04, 14.6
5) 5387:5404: 0.02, 11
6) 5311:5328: -0.01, 10.4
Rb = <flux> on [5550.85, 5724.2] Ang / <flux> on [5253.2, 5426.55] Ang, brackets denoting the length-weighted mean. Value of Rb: 1.45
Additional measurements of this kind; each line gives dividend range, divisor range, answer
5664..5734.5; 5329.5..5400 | 1.62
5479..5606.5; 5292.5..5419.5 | 1.27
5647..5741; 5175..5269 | 1.65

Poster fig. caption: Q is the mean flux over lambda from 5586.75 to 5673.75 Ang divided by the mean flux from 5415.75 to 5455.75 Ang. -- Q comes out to 1.23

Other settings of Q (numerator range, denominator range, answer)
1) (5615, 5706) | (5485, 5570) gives 1.18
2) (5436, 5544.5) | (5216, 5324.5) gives 1.22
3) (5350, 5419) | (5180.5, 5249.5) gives 1.10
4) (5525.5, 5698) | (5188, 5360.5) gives 1.46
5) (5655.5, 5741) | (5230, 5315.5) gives 1.52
